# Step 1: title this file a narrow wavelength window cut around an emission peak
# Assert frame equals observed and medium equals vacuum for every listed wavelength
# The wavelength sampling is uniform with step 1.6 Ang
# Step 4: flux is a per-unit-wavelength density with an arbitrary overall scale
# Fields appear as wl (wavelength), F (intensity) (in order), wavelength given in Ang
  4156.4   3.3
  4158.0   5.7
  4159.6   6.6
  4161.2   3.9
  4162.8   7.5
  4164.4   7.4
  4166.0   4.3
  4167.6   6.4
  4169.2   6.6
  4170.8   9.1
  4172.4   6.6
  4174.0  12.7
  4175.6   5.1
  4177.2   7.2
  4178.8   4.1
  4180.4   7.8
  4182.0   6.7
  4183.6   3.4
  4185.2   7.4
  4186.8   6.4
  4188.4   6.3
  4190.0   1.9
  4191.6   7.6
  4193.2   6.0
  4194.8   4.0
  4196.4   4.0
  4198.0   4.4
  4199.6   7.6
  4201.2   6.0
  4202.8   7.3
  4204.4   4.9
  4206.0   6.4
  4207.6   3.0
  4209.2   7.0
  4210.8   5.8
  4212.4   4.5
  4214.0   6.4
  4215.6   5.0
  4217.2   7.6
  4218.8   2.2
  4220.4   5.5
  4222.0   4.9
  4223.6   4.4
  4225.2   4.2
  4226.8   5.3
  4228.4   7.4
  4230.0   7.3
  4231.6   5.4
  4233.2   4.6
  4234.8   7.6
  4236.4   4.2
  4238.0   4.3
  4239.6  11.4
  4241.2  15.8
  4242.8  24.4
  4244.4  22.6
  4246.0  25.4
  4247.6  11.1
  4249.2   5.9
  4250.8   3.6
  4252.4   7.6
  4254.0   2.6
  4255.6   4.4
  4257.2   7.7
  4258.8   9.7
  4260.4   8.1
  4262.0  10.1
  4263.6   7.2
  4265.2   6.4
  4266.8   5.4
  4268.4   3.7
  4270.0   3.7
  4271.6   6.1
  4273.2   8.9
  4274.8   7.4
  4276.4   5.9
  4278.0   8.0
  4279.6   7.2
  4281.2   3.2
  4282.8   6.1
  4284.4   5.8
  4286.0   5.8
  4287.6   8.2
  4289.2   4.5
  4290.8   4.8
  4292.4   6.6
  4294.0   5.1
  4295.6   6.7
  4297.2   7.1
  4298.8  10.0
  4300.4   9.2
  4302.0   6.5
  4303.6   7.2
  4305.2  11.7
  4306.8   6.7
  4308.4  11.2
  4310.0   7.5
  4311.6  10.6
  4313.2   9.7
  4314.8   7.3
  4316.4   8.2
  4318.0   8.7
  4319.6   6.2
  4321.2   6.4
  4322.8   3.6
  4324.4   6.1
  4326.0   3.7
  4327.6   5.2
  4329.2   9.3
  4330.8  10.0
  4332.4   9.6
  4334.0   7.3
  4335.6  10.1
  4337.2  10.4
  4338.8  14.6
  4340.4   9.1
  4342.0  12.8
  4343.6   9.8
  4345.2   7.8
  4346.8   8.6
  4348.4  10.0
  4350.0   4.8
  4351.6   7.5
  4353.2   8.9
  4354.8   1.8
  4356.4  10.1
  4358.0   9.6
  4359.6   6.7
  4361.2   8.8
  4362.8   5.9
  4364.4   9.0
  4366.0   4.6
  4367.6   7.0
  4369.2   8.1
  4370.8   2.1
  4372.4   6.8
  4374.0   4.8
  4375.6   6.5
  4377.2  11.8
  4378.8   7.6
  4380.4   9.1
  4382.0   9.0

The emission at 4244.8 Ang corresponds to [O II]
